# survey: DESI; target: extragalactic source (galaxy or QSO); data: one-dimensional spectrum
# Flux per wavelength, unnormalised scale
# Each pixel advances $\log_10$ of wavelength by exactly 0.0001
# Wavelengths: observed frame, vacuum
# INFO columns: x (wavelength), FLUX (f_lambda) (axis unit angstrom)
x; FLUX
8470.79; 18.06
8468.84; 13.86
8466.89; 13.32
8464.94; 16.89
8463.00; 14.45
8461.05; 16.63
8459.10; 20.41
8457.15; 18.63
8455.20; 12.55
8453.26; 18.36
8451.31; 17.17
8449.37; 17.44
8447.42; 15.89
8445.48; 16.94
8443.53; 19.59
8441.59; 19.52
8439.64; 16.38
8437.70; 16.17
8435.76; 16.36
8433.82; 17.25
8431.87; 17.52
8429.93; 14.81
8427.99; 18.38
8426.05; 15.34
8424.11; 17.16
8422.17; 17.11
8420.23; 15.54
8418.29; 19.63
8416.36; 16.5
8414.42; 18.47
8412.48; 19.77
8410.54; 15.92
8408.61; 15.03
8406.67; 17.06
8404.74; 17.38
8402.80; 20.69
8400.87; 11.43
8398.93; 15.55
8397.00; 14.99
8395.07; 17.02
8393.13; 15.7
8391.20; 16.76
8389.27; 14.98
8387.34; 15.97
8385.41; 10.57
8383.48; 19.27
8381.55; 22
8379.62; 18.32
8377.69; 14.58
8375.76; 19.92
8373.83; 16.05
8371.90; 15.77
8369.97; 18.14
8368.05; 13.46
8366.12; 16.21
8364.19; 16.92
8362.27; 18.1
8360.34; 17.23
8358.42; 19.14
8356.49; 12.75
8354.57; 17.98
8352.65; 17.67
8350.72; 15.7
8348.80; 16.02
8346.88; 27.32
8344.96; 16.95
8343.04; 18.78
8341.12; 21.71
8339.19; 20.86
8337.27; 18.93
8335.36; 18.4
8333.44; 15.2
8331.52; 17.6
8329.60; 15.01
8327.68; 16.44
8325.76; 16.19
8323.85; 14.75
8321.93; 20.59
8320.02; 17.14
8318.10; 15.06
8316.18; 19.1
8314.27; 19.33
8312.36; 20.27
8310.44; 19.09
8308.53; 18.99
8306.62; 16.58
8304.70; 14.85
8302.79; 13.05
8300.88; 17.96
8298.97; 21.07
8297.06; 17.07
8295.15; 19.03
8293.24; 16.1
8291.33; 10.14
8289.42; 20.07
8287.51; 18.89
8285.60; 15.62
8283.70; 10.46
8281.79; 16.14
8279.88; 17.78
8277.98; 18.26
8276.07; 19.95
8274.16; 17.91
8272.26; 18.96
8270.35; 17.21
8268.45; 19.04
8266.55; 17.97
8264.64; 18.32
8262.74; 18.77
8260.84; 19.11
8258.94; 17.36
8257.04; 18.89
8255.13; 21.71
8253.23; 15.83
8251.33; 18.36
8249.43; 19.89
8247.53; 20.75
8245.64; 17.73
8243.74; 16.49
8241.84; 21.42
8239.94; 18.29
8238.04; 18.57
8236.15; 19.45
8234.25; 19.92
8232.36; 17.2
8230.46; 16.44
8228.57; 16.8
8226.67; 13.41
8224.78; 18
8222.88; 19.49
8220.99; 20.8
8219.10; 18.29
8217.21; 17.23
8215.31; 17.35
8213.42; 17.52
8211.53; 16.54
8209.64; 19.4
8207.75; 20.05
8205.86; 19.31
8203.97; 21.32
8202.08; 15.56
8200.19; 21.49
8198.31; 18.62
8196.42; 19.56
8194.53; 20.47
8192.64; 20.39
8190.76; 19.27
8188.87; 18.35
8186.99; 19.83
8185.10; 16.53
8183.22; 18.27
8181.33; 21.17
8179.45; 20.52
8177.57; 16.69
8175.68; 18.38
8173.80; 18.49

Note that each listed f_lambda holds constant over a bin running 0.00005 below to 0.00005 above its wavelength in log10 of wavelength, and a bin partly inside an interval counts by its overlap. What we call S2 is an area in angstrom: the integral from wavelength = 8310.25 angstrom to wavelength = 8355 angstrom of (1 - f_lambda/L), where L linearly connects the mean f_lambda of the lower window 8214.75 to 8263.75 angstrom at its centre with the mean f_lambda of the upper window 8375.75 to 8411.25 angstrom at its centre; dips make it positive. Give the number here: -2.6 angstrom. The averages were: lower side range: 18.4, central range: 18.2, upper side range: 16.4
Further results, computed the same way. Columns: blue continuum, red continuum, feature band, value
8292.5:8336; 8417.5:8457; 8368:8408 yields 1.4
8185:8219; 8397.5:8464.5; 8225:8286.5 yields 1.6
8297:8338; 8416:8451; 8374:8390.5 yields 0.3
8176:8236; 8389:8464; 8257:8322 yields 1.4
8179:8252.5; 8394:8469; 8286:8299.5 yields 0.5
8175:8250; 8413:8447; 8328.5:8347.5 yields -1.2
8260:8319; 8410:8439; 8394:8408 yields 0.7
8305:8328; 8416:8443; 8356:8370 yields 0.8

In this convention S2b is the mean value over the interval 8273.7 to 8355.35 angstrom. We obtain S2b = 17.6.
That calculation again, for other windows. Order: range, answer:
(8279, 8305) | 16.3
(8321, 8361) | 17.9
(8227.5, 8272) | 18.5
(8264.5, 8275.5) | 18.3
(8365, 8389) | 16.6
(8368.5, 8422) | 16.8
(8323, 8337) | 16.4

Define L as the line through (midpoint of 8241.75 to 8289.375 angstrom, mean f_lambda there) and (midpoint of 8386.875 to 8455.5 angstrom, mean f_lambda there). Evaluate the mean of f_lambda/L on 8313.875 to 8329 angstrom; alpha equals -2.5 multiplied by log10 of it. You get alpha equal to 0.027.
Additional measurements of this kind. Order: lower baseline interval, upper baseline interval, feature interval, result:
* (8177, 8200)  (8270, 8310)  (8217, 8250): -0.01 mag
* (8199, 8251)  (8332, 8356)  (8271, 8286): 0.10 mag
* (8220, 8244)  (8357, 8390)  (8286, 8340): 0.00 mag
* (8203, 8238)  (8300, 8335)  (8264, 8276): -0.04 mag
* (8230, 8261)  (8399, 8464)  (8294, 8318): 0.01 mag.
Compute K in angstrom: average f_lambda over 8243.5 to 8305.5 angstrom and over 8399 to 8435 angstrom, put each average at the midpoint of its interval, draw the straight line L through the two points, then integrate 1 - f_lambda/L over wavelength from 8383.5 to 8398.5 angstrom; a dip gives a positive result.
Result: 1.4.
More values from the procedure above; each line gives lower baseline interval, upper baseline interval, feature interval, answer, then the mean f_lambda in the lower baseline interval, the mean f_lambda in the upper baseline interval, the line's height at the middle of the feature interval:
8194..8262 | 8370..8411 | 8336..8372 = -2.1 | 18.6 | 16.5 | 16.9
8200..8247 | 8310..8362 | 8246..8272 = -0.7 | 18.3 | 18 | 18.2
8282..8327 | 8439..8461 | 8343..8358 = -0.6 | 17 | 17.5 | 17.2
